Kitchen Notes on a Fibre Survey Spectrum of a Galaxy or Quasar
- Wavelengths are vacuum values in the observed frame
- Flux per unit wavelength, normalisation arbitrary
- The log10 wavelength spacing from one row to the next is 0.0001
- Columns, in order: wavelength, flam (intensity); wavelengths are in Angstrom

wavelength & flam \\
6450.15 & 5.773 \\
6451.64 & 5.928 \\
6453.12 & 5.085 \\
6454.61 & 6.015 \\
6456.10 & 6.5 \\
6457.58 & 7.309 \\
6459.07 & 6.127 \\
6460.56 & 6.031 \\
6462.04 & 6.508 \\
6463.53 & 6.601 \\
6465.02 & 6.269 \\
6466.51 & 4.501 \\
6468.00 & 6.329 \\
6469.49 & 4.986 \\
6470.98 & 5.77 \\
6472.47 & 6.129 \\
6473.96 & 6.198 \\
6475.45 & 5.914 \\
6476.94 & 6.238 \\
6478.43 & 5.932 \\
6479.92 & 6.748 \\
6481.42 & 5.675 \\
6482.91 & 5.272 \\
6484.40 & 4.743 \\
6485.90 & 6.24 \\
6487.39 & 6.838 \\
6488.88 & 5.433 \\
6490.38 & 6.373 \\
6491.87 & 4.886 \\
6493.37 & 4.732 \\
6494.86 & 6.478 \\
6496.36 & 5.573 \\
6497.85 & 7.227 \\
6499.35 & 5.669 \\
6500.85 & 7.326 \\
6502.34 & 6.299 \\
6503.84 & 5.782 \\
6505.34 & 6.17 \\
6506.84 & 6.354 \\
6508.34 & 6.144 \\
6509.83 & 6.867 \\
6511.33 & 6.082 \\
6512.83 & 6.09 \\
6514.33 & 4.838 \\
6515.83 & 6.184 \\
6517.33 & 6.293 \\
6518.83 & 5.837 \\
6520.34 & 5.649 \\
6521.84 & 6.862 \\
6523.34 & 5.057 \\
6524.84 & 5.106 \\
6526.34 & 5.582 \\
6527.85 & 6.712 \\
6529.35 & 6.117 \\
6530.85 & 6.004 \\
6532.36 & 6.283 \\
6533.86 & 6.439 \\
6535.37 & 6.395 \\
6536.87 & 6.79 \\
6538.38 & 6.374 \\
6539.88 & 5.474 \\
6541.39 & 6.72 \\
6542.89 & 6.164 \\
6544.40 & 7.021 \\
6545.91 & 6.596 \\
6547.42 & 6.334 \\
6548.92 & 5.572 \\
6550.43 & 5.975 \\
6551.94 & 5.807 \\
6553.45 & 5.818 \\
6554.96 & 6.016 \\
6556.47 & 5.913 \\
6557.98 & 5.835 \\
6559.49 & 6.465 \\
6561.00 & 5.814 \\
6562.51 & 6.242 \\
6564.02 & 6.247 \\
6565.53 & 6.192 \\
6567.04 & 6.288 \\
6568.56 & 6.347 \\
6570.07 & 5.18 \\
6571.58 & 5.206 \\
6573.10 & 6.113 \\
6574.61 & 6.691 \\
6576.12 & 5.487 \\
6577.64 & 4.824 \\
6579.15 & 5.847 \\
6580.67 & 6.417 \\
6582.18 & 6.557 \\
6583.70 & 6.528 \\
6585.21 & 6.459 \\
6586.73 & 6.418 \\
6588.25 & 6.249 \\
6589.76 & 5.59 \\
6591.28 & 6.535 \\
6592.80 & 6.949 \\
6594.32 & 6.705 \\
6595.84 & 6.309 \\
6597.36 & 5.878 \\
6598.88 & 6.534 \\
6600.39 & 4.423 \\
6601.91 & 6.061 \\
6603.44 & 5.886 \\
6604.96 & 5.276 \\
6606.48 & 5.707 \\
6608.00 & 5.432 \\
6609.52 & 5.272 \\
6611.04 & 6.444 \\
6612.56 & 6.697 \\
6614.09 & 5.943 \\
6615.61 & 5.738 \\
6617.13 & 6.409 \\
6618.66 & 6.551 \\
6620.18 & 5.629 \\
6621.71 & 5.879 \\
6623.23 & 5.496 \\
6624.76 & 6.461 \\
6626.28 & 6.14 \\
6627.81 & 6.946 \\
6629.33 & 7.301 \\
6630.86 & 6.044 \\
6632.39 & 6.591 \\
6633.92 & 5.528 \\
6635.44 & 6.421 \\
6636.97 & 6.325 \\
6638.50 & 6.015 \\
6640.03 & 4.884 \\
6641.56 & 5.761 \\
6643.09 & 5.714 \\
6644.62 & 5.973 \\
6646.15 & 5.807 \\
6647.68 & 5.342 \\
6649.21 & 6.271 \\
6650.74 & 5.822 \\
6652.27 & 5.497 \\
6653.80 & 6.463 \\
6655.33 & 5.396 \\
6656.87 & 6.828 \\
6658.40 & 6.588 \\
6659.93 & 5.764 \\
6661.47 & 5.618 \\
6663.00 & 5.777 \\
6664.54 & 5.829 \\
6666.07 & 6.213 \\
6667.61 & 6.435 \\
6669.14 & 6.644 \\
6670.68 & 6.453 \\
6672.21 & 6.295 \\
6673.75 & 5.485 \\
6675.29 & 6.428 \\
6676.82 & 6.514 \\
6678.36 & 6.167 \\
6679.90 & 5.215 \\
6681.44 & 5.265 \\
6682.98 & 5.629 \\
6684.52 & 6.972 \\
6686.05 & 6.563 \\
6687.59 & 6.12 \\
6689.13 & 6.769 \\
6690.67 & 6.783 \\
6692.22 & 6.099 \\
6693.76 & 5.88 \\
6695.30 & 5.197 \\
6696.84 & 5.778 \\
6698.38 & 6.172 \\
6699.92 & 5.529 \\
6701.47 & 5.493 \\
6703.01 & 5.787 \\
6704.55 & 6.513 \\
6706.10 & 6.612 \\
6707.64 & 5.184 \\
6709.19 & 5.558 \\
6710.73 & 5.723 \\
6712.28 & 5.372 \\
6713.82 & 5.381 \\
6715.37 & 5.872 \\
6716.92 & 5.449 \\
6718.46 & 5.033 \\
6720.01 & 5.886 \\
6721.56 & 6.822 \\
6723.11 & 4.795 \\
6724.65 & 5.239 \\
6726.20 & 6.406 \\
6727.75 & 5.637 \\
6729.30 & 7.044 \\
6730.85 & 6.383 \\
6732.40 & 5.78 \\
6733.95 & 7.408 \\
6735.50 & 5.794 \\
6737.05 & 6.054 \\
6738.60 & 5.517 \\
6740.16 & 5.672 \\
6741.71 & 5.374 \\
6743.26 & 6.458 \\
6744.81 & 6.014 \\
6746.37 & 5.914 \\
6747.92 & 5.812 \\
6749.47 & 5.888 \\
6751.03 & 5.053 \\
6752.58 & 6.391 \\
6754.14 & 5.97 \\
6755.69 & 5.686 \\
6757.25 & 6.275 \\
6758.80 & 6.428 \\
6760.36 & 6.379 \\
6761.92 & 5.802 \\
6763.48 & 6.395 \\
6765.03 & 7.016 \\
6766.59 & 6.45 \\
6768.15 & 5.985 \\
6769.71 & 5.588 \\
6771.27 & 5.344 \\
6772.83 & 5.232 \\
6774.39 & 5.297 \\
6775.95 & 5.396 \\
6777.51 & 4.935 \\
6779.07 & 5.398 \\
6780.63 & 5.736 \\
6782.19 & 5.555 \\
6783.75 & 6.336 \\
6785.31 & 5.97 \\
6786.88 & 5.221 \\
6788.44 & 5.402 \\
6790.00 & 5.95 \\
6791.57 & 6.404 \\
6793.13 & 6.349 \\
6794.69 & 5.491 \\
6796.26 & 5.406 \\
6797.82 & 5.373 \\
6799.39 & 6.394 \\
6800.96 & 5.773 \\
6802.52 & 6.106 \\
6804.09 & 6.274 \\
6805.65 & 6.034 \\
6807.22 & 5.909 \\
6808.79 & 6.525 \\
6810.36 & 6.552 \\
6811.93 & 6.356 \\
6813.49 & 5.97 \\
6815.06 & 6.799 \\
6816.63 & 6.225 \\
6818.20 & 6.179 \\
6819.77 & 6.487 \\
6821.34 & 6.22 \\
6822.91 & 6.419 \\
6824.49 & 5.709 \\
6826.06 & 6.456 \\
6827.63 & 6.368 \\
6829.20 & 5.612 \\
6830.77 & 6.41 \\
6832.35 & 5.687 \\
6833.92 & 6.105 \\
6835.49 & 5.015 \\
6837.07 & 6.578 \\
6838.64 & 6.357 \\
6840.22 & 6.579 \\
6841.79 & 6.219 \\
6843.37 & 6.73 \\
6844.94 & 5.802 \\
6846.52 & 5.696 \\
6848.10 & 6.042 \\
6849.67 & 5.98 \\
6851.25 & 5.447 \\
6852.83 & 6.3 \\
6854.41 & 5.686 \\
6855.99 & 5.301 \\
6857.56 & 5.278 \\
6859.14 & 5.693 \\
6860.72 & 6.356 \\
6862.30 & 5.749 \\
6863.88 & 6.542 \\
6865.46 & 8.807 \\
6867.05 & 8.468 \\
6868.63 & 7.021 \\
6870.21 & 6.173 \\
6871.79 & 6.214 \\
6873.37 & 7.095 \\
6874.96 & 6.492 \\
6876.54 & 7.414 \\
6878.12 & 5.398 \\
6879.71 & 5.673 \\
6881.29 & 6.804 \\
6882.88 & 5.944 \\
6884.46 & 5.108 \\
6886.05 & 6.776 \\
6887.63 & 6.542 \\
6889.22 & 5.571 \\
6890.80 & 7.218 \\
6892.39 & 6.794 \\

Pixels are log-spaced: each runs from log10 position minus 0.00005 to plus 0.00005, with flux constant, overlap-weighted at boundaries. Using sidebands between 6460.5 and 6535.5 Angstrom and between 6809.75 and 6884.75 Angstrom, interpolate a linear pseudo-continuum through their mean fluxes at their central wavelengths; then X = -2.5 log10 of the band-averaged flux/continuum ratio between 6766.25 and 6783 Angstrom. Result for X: 0.13 mag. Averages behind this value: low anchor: 5.99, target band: 5.52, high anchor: 6.25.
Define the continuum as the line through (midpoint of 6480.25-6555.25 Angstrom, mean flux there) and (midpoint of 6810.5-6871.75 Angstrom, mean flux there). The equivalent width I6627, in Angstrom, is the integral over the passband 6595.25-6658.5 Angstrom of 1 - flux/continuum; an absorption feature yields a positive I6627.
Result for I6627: 1.3 Angstrom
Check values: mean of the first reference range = 6.05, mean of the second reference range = 6.24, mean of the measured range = 5.99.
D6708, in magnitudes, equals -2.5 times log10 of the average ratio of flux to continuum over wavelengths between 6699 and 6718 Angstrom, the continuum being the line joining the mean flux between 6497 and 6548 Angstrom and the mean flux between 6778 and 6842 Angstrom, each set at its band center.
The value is 0.073 mag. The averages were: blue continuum 6.2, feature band 5.7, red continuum 6.04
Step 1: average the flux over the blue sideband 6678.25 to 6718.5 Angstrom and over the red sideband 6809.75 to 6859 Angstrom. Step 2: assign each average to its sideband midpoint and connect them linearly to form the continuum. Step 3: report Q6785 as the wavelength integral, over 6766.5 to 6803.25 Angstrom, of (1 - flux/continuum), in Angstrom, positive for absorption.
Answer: 1.9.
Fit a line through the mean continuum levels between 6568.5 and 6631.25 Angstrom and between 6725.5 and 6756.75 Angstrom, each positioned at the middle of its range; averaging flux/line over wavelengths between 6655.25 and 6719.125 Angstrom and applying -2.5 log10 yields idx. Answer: 0.01 mag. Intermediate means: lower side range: 6.06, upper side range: 6.01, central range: 5.97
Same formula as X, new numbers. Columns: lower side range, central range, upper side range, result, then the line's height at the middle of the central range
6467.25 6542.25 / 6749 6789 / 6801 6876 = 0.07 mag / 6.21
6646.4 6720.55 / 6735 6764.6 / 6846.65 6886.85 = 0.02 mag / 6.08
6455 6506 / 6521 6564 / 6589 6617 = -0.02 mag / 6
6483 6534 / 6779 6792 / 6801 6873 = 0.08 mag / 6.2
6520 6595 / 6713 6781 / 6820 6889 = 0.06 mag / 6.19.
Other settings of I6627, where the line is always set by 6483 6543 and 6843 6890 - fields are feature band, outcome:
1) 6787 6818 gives 0.9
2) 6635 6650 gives 0.7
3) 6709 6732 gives 1.5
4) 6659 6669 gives 0.2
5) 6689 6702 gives 0.5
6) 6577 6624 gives 0.6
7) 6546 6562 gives 0.2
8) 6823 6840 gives 0.5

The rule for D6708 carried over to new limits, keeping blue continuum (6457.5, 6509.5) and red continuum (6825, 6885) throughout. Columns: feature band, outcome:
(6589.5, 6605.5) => 0.01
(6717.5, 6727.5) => 0.08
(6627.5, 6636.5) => -0.06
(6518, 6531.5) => 0.03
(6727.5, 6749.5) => 0.02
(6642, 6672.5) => 0.01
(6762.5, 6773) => 0.02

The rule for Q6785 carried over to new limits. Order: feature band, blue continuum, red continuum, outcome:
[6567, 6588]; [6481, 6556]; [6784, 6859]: 0.1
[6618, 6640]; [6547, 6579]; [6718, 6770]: -0.9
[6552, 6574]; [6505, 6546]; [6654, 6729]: 0.4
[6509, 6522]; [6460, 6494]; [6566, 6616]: -0.3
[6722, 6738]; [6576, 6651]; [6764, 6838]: -0.2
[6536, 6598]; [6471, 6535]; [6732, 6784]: -1.7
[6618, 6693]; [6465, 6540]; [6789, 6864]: -1.0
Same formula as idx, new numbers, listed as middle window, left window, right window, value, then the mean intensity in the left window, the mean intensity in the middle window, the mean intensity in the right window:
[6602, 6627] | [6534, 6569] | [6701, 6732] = 0.02 mag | 6.19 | 5.94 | 5.81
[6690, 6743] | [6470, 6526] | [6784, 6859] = 0.03 mag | 5.97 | 5.86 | 6.02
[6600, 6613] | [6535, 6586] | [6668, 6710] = 0.07 mag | 6.11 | 5.7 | 6.04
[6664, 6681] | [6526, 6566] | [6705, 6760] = -0.03 mag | 6.19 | 6.14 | 5.89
